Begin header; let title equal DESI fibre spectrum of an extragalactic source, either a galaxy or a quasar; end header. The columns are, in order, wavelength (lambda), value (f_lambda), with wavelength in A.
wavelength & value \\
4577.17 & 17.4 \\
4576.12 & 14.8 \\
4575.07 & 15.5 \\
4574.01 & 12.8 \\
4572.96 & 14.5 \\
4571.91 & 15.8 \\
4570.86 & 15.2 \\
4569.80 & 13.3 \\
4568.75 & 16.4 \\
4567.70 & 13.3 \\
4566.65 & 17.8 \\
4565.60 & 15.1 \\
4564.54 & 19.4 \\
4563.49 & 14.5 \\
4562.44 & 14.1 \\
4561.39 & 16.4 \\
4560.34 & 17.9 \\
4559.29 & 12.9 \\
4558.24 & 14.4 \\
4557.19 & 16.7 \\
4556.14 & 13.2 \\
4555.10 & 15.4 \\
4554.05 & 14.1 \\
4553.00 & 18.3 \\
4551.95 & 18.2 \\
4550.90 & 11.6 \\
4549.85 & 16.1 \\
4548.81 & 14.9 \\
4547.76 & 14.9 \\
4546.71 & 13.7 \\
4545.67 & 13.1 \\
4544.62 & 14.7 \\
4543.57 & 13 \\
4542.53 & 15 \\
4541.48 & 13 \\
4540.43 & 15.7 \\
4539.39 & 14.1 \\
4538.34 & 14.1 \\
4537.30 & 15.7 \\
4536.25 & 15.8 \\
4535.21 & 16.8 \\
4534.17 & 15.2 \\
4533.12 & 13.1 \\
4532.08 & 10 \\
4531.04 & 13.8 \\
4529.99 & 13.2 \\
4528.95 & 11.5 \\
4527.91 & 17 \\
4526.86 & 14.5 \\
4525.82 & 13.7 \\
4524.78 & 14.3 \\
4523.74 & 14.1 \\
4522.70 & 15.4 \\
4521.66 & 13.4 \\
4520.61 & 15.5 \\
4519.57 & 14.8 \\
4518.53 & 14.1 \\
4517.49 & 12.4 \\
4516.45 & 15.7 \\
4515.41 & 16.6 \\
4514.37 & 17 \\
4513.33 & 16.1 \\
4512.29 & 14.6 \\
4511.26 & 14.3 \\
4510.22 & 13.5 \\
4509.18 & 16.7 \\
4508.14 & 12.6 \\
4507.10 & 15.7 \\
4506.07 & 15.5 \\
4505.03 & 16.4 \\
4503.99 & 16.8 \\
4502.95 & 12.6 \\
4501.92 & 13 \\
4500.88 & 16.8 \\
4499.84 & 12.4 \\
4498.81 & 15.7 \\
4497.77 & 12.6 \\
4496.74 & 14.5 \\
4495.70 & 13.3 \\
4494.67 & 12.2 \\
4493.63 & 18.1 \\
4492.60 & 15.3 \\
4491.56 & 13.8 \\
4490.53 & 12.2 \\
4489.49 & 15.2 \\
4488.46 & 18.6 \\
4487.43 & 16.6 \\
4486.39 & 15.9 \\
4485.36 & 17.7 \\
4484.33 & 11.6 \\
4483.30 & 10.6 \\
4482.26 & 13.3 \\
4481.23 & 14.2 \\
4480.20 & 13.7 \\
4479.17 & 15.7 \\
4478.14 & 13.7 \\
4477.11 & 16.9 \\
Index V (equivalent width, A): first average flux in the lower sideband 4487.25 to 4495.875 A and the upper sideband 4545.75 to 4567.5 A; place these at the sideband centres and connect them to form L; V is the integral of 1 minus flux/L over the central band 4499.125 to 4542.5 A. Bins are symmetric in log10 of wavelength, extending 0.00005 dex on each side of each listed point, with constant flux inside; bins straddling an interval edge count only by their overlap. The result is 1.8 A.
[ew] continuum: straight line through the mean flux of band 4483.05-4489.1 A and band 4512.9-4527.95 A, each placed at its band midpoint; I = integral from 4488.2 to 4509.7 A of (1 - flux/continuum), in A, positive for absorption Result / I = 0.7 A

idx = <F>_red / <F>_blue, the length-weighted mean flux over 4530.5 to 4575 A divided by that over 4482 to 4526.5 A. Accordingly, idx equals 1.01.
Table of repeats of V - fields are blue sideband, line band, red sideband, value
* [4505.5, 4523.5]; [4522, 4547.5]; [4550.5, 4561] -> 1.6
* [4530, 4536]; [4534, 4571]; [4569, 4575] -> -2.5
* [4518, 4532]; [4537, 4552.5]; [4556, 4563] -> 0.2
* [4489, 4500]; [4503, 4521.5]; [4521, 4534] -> -1.5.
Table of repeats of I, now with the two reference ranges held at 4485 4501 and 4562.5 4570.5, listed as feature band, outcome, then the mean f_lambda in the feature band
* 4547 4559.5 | 0.3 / 15.1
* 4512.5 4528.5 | 0.3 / 14.9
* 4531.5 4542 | 0.7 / 14.4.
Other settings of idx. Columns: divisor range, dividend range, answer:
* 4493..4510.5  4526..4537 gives 0.96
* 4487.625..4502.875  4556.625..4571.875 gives 1.07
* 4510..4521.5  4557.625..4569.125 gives 1.05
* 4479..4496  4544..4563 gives 1.03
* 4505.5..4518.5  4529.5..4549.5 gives 0.95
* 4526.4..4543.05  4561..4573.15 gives 1.09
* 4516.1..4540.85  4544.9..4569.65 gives 1.07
